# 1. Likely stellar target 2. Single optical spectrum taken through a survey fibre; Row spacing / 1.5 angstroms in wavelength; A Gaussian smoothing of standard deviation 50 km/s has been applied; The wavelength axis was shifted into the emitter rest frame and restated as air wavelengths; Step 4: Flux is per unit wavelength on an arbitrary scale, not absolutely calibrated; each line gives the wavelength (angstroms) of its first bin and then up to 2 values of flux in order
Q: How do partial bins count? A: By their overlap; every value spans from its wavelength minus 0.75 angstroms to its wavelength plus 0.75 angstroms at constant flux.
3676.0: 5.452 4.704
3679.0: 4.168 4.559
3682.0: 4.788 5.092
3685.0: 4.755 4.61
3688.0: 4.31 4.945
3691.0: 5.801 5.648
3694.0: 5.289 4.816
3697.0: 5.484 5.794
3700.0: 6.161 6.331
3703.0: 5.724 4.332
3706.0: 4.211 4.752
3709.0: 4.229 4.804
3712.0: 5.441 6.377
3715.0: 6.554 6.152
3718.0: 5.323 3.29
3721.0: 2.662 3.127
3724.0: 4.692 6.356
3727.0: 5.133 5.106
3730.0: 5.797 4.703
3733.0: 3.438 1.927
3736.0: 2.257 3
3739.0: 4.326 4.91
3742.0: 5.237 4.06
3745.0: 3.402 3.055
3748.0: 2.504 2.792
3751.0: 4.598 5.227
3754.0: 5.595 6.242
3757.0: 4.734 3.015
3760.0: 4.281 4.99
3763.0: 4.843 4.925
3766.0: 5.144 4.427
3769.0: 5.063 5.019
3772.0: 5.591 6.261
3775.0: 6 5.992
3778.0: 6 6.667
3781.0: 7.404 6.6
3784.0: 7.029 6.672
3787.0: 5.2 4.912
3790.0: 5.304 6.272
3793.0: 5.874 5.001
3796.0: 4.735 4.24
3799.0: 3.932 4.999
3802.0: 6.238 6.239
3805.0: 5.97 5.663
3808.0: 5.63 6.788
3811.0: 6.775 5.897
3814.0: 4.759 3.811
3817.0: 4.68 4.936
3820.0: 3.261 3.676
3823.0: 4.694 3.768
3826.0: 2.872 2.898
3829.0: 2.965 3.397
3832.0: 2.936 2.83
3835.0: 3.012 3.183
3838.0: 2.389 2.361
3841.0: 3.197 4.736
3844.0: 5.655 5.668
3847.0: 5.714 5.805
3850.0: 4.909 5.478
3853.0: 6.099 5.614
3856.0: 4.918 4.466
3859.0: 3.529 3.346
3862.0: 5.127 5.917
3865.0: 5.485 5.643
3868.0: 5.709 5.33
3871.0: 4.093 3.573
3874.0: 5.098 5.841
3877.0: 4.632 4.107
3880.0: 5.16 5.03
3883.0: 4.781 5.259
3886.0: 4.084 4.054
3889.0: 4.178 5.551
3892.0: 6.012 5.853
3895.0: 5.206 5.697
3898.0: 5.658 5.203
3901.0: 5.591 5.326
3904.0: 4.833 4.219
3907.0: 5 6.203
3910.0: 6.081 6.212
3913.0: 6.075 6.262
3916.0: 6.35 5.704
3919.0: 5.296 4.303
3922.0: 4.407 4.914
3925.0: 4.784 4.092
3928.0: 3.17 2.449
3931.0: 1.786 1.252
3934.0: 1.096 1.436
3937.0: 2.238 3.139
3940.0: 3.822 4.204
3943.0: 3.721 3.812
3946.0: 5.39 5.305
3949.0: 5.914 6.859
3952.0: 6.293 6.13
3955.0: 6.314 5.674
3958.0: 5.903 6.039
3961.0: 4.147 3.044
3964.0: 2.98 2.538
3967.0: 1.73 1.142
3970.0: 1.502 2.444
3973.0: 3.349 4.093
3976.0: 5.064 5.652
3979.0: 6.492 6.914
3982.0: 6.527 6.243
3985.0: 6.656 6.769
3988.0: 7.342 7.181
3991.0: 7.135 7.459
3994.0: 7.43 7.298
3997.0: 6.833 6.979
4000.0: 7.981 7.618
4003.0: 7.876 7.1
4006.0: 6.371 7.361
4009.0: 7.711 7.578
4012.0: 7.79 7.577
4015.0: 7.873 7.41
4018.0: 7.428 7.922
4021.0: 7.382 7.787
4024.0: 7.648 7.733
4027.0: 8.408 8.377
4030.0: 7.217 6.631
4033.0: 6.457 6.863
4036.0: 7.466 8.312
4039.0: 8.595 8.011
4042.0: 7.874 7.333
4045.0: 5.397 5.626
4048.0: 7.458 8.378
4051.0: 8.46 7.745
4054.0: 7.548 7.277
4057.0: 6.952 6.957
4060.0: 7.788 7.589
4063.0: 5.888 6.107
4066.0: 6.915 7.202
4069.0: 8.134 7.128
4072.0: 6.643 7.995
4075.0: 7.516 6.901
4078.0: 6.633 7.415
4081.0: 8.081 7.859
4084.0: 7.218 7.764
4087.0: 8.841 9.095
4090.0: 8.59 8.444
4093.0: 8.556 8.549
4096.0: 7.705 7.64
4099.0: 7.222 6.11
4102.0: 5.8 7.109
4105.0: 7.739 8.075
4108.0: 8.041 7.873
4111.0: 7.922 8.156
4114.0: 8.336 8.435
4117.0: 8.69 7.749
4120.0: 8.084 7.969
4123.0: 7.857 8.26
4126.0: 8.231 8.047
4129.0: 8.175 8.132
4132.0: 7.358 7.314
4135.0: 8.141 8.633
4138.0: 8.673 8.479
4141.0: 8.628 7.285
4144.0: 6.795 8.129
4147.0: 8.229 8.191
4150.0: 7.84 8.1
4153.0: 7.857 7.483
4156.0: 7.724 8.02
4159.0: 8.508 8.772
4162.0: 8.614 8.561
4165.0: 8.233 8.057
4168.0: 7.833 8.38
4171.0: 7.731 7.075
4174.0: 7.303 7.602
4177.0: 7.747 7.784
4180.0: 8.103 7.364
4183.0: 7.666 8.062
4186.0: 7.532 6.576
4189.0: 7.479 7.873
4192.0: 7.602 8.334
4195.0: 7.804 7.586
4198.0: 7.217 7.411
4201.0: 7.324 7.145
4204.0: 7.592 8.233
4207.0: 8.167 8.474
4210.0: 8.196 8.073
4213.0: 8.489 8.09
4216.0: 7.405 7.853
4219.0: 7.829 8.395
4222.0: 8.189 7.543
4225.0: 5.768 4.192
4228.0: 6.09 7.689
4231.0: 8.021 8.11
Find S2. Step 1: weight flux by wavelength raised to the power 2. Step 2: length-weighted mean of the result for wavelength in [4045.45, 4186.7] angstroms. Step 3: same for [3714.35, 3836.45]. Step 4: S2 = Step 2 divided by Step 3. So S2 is 1.94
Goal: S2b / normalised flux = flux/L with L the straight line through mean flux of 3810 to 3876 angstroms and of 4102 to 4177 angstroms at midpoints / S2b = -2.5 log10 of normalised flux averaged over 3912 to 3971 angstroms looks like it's 0.33 mag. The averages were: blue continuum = 4.46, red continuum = 7.98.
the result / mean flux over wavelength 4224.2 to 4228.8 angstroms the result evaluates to 5.4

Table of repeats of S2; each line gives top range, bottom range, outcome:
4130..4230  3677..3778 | 2.05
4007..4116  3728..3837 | 1.84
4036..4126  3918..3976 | 2.10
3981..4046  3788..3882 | 1.71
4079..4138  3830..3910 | 1.87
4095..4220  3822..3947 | 2.01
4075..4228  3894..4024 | 1.58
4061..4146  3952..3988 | 1.74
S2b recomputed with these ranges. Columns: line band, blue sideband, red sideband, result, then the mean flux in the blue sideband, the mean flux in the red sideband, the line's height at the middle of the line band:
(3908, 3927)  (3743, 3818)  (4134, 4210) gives 0.13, 5.22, 7.88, 6.15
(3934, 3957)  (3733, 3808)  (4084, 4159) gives 0.38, 4.98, 7.96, 6.46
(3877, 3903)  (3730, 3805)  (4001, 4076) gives 0.19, 4.94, 7.41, 6.05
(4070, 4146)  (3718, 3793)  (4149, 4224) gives -0.08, 4.83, 7.86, 7.31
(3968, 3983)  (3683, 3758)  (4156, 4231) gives 0.39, 4.7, 7.71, 6.32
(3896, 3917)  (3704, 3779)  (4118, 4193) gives 0.06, 4.65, 7.92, 5.95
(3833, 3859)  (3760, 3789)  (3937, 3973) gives 0.14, 5.69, 4.2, 5.1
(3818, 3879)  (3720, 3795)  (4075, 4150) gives 0.28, 4.86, 7.9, 5.64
